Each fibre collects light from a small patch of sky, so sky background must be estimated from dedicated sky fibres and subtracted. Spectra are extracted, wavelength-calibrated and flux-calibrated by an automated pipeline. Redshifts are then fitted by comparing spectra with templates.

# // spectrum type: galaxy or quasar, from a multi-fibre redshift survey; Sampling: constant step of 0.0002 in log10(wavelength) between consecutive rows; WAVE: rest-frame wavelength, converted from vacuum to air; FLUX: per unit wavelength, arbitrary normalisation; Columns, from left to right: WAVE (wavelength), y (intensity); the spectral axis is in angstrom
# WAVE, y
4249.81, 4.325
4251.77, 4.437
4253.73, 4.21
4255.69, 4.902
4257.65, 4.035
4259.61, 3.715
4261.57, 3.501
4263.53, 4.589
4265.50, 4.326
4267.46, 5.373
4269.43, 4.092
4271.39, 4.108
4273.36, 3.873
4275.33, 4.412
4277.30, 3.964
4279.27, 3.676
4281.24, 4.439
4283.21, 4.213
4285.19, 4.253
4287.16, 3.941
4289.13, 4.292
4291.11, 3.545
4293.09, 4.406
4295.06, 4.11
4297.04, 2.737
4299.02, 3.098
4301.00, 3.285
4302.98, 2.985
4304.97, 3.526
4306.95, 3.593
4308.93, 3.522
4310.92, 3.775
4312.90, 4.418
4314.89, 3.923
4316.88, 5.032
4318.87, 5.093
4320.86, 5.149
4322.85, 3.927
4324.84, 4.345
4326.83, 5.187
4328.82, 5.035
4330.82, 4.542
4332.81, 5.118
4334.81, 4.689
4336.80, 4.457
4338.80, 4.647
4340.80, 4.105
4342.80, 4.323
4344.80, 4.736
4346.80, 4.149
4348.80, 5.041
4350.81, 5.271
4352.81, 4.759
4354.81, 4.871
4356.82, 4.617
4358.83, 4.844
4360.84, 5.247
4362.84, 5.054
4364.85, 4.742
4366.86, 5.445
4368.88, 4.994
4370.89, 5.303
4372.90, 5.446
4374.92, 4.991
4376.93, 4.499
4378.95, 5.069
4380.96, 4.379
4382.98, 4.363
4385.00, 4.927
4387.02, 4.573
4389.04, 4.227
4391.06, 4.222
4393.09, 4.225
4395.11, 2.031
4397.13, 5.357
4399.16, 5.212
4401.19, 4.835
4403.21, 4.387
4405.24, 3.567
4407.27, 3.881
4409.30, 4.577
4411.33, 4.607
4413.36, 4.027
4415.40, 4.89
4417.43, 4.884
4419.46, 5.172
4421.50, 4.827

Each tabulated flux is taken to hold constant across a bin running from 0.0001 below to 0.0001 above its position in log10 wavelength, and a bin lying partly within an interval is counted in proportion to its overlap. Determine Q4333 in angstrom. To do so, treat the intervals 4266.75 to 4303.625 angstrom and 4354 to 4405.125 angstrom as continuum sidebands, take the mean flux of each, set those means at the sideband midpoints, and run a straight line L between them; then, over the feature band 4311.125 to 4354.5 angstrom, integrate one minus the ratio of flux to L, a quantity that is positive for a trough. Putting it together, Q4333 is -3.4 angstrom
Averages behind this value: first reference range 3.93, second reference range 4.69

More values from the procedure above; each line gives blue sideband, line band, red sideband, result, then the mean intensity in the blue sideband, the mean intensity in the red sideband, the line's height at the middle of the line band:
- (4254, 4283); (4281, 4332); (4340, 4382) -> 4.46 angstrom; 4.22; 4.86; 4.48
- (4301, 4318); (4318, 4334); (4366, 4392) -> -2.93 angstrom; 3.82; 4.8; 4.05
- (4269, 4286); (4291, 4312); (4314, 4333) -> 4.36 angstrom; 4.11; 4.72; 4.43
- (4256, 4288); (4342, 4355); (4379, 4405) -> -1.26 angstrom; 4.17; 4.4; 4.32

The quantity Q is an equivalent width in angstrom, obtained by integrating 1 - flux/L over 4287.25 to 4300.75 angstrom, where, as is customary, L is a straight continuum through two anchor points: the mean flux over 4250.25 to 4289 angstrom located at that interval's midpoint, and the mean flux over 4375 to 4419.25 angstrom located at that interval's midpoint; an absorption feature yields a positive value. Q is 1.8 angstrom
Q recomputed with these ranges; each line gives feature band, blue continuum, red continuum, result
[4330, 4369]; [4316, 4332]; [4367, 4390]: 0.2 angstrom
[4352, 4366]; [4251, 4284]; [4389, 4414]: -2.1 angstrom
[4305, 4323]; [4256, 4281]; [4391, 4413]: -0.2 angstrom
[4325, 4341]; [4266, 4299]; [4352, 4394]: -0.9 angstrom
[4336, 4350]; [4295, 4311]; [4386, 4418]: -2.8 angstrom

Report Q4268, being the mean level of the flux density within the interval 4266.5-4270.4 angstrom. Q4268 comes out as 4.73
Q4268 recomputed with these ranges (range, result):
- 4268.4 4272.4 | 4.11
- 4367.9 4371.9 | 5.16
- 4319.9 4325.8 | 4.47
